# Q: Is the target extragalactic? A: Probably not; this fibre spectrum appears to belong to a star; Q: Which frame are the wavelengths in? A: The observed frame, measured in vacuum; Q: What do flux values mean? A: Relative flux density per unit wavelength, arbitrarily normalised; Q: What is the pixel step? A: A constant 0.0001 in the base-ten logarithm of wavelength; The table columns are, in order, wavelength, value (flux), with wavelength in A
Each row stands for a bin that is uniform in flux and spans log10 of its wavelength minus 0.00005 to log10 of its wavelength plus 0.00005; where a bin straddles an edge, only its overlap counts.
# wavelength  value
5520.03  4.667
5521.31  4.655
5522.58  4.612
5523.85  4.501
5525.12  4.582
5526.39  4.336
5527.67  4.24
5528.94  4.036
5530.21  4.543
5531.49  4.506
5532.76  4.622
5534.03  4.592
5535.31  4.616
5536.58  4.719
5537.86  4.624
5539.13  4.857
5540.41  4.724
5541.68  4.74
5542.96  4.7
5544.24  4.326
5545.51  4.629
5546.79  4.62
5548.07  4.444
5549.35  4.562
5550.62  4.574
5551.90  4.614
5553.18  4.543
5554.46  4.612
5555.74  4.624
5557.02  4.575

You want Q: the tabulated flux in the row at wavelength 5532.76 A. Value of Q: 4.622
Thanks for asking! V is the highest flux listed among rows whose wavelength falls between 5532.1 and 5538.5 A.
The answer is 4.719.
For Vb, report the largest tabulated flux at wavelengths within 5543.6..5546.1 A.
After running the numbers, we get 4.629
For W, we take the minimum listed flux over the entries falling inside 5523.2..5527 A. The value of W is 4.336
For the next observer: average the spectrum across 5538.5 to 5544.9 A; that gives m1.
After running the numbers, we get 4.67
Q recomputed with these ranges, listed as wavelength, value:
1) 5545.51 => 4.629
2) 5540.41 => 4.724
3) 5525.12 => 4.582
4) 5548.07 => 4.444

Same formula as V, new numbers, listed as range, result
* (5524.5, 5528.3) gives 4.582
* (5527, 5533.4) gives 4.622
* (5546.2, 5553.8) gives 4.62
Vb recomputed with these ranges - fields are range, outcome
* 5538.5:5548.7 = 4.857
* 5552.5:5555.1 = 4.612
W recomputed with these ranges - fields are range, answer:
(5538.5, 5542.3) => 4.724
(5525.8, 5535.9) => 4.036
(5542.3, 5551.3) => 4.326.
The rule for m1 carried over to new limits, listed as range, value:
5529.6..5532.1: 4.51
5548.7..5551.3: 4.57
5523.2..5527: 4.48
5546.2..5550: 4.54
